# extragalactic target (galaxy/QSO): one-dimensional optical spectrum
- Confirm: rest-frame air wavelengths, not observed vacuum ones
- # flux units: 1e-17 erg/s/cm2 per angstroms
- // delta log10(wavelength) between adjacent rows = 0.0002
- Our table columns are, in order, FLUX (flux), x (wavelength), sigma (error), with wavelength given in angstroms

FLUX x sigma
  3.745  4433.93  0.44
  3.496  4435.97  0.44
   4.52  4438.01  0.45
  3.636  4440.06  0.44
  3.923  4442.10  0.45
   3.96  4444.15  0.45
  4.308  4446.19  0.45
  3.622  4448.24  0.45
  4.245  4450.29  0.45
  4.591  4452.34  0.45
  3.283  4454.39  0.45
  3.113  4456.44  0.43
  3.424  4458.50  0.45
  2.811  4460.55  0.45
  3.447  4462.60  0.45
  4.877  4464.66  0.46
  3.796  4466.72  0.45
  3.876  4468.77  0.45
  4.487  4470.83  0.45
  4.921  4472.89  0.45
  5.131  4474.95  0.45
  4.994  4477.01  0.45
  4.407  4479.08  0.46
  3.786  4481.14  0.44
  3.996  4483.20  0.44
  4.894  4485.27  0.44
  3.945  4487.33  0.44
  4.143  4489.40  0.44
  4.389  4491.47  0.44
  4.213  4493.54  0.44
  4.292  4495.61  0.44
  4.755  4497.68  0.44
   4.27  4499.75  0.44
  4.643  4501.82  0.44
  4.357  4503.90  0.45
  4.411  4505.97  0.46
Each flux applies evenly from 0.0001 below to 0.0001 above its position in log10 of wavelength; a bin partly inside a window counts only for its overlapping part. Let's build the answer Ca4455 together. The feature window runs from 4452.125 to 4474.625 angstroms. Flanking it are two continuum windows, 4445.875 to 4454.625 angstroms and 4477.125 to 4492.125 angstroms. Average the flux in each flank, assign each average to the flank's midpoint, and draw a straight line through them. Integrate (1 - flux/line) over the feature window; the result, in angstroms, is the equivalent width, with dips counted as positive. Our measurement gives 1.3 angstroms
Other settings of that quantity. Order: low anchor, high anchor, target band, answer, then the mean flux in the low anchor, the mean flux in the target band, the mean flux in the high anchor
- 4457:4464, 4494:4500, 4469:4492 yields -3.2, 3.3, 4.44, 4.44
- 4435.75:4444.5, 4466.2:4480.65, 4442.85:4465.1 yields 2.2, 3.94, 3.76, 4.51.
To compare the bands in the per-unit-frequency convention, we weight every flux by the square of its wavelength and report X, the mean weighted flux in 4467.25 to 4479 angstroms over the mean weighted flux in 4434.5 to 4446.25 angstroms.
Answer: 1.19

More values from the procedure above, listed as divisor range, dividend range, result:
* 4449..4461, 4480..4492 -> 1.17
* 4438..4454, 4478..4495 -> 1.06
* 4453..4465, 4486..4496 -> 1.24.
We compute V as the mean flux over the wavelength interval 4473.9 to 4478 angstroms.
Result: 5.06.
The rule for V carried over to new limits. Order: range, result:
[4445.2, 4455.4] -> 4.01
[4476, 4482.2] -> 4.39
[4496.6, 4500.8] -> 4.52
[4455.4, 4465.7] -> 3.53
